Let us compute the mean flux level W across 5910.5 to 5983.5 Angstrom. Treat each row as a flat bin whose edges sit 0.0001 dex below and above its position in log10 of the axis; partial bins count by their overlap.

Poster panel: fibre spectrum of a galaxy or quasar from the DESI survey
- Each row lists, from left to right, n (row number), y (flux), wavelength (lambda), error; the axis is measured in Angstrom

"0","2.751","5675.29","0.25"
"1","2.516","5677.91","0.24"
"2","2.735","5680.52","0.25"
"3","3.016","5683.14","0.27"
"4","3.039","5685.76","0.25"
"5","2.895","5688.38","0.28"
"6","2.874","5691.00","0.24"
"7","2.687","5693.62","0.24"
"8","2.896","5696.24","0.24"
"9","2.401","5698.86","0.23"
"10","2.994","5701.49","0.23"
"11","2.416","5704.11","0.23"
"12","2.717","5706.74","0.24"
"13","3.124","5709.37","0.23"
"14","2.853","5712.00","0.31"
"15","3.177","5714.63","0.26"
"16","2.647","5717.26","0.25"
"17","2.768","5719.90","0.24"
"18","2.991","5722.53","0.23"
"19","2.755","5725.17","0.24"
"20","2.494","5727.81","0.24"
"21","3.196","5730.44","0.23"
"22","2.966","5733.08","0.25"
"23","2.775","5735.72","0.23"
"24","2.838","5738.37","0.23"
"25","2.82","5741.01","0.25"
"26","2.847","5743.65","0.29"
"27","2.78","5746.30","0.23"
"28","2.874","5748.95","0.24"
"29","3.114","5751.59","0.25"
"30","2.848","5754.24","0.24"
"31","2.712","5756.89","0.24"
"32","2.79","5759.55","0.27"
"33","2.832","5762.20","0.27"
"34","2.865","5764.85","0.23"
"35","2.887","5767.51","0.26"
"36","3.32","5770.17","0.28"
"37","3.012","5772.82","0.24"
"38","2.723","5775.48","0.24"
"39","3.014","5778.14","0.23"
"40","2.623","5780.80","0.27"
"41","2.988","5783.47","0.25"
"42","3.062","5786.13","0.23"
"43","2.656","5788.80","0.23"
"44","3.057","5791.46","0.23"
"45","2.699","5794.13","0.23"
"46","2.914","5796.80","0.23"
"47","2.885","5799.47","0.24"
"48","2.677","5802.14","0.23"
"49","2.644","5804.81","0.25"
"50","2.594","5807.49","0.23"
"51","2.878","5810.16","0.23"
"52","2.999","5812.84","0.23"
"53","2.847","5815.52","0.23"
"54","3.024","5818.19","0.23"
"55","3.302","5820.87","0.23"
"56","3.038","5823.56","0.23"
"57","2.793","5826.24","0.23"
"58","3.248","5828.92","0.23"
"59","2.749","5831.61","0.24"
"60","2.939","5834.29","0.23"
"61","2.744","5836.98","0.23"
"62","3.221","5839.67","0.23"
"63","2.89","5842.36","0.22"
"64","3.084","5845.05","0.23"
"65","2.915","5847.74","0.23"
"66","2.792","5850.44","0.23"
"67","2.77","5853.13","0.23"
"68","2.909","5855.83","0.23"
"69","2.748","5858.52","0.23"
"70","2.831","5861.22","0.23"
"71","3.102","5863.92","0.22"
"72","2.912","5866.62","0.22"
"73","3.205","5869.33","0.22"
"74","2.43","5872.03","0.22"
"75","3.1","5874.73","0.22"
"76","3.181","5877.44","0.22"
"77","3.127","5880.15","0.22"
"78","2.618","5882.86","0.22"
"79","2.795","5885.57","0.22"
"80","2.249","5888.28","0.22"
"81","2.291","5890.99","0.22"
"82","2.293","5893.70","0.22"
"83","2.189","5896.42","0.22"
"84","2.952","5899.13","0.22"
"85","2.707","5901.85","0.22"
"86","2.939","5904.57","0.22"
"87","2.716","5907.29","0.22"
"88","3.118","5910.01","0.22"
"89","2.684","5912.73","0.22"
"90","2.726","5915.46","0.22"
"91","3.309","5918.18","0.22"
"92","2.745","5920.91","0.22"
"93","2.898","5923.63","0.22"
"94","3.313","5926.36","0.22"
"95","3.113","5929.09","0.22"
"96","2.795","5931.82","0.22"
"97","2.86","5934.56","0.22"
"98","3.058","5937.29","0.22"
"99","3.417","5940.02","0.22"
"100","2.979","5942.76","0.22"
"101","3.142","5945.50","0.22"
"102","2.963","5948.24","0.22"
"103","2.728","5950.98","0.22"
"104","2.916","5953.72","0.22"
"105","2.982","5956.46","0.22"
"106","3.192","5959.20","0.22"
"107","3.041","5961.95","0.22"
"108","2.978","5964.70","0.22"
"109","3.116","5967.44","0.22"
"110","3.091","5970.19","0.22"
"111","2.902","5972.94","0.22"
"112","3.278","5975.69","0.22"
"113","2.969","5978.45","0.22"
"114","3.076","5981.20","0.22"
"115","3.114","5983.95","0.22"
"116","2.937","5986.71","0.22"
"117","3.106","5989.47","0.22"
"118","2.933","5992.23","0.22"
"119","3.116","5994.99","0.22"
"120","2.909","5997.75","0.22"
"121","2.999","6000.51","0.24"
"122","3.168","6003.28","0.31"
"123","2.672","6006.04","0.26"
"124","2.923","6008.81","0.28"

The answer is 3.01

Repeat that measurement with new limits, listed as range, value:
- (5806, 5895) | 2.87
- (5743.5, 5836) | 2.89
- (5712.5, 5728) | 2.83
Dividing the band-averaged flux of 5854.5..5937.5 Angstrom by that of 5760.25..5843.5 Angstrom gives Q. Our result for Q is 1.0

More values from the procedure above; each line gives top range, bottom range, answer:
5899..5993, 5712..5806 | 1.05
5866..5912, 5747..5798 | 0.95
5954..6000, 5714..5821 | 1.06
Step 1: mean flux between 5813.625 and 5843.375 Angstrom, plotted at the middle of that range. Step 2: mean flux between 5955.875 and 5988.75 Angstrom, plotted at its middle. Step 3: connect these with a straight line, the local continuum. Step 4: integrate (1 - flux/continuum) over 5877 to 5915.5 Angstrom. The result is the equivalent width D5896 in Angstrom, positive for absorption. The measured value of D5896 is 4.1 Angstrom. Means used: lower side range 2.98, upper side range 3.06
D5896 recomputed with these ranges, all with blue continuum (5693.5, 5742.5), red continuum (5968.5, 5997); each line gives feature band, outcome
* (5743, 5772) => -0.5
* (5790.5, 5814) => 0.7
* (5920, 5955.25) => 0.1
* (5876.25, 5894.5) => 1.9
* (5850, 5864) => 0.5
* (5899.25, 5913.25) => 0.6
